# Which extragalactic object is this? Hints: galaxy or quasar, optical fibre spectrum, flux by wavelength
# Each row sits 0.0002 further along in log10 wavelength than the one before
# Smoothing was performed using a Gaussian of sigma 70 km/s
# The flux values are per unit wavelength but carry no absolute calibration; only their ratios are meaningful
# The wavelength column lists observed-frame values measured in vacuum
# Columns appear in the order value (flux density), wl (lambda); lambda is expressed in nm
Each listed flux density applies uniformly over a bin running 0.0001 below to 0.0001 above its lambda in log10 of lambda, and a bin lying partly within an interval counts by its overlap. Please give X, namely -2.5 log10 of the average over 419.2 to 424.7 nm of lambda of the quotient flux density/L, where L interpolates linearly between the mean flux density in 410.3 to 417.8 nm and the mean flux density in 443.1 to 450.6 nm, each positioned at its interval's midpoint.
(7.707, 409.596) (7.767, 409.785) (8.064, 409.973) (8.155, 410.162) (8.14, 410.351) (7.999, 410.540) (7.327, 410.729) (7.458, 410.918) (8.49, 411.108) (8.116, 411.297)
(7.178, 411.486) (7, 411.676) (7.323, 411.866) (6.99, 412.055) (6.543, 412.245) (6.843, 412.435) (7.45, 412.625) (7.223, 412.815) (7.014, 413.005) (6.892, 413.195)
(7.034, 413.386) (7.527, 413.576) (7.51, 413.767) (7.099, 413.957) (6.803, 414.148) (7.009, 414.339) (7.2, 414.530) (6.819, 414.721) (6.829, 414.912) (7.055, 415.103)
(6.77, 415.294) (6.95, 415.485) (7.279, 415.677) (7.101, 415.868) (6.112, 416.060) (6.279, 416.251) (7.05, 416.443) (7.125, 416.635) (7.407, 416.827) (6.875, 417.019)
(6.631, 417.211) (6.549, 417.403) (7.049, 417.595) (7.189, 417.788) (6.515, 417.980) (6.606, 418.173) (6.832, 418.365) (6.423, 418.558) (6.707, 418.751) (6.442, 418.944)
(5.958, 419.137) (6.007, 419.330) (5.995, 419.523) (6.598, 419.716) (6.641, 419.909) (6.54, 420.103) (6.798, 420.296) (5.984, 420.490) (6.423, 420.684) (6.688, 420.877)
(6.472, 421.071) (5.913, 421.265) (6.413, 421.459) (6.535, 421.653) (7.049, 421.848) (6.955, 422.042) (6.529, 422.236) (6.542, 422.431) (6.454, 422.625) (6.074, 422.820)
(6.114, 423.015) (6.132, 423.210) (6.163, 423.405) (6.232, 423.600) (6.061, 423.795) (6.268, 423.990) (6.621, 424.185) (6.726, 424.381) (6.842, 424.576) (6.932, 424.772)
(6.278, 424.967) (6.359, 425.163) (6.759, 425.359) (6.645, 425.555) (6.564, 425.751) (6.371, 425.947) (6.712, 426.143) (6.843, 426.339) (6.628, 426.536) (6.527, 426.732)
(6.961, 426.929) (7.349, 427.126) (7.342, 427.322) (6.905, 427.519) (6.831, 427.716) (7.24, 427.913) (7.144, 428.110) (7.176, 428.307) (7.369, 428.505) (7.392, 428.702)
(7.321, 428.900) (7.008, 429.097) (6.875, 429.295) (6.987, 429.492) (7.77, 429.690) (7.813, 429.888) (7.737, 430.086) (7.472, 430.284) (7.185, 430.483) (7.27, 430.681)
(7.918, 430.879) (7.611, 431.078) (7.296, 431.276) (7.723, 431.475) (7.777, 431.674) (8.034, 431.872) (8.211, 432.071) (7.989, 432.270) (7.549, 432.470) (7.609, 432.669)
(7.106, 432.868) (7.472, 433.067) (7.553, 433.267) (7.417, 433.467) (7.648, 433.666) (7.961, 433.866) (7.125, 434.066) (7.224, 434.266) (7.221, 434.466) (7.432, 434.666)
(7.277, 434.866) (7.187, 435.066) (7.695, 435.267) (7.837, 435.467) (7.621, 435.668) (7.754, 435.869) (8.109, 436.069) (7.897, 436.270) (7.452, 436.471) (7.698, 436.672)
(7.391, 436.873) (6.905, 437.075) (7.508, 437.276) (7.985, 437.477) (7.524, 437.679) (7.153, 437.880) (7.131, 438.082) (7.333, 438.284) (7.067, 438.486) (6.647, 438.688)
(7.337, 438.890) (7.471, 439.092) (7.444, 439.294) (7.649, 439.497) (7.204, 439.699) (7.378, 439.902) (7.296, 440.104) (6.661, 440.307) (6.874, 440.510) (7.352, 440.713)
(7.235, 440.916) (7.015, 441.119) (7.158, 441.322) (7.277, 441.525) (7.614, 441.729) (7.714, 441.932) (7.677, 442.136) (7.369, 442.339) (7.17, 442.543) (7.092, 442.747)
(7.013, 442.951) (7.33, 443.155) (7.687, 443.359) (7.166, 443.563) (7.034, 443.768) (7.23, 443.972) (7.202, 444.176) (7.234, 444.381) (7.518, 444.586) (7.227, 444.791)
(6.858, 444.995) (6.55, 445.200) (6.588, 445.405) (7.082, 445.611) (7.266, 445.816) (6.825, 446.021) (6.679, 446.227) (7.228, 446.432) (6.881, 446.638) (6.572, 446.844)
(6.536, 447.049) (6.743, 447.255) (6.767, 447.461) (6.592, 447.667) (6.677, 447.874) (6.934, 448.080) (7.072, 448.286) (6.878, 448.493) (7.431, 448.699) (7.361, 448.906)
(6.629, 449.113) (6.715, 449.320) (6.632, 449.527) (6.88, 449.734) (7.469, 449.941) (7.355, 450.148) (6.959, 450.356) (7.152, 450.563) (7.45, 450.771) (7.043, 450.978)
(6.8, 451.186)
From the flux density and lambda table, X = 0.11 mag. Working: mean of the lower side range 7.12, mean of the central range 6.42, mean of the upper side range 6.99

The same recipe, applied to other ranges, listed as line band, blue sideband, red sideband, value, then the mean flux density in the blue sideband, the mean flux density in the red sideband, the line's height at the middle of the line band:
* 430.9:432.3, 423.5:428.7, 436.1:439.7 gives -0.11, 6.77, 7.4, 7.06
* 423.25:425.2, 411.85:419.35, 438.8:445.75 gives 0.09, 6.88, 7.23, 6.99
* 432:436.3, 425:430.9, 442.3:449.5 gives -0.08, 7.06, 7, 7.04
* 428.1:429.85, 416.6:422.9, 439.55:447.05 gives -0.07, 6.57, 7.14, 6.79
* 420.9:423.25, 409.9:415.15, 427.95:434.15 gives 0.15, 7.32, 7.5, 7.41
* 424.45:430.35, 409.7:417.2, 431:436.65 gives 0.07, 7.22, 7.6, 7.48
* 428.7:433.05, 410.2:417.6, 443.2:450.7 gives -0.07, 7.14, 6.99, 7.06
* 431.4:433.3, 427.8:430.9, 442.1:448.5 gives -0.06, 7.34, 7.02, 7.28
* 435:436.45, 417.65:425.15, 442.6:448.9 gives -0.14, 6.47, 7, 6.78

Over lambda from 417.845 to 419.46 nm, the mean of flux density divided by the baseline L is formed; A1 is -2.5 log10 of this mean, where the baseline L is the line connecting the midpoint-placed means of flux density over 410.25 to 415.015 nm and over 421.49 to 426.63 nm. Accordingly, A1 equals 0.07 mag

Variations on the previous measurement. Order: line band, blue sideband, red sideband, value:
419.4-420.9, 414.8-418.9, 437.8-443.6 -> 0.072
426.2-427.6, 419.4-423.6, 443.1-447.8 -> -0.061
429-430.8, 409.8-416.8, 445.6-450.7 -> -0.041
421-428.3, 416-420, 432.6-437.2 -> 0.057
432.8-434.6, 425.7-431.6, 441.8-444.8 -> -0.028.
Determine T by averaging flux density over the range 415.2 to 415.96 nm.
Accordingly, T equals 7.03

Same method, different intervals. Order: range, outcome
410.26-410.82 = 7.82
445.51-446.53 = 7.02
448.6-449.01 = 7.39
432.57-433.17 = 7.4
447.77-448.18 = 6.8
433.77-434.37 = 7.43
